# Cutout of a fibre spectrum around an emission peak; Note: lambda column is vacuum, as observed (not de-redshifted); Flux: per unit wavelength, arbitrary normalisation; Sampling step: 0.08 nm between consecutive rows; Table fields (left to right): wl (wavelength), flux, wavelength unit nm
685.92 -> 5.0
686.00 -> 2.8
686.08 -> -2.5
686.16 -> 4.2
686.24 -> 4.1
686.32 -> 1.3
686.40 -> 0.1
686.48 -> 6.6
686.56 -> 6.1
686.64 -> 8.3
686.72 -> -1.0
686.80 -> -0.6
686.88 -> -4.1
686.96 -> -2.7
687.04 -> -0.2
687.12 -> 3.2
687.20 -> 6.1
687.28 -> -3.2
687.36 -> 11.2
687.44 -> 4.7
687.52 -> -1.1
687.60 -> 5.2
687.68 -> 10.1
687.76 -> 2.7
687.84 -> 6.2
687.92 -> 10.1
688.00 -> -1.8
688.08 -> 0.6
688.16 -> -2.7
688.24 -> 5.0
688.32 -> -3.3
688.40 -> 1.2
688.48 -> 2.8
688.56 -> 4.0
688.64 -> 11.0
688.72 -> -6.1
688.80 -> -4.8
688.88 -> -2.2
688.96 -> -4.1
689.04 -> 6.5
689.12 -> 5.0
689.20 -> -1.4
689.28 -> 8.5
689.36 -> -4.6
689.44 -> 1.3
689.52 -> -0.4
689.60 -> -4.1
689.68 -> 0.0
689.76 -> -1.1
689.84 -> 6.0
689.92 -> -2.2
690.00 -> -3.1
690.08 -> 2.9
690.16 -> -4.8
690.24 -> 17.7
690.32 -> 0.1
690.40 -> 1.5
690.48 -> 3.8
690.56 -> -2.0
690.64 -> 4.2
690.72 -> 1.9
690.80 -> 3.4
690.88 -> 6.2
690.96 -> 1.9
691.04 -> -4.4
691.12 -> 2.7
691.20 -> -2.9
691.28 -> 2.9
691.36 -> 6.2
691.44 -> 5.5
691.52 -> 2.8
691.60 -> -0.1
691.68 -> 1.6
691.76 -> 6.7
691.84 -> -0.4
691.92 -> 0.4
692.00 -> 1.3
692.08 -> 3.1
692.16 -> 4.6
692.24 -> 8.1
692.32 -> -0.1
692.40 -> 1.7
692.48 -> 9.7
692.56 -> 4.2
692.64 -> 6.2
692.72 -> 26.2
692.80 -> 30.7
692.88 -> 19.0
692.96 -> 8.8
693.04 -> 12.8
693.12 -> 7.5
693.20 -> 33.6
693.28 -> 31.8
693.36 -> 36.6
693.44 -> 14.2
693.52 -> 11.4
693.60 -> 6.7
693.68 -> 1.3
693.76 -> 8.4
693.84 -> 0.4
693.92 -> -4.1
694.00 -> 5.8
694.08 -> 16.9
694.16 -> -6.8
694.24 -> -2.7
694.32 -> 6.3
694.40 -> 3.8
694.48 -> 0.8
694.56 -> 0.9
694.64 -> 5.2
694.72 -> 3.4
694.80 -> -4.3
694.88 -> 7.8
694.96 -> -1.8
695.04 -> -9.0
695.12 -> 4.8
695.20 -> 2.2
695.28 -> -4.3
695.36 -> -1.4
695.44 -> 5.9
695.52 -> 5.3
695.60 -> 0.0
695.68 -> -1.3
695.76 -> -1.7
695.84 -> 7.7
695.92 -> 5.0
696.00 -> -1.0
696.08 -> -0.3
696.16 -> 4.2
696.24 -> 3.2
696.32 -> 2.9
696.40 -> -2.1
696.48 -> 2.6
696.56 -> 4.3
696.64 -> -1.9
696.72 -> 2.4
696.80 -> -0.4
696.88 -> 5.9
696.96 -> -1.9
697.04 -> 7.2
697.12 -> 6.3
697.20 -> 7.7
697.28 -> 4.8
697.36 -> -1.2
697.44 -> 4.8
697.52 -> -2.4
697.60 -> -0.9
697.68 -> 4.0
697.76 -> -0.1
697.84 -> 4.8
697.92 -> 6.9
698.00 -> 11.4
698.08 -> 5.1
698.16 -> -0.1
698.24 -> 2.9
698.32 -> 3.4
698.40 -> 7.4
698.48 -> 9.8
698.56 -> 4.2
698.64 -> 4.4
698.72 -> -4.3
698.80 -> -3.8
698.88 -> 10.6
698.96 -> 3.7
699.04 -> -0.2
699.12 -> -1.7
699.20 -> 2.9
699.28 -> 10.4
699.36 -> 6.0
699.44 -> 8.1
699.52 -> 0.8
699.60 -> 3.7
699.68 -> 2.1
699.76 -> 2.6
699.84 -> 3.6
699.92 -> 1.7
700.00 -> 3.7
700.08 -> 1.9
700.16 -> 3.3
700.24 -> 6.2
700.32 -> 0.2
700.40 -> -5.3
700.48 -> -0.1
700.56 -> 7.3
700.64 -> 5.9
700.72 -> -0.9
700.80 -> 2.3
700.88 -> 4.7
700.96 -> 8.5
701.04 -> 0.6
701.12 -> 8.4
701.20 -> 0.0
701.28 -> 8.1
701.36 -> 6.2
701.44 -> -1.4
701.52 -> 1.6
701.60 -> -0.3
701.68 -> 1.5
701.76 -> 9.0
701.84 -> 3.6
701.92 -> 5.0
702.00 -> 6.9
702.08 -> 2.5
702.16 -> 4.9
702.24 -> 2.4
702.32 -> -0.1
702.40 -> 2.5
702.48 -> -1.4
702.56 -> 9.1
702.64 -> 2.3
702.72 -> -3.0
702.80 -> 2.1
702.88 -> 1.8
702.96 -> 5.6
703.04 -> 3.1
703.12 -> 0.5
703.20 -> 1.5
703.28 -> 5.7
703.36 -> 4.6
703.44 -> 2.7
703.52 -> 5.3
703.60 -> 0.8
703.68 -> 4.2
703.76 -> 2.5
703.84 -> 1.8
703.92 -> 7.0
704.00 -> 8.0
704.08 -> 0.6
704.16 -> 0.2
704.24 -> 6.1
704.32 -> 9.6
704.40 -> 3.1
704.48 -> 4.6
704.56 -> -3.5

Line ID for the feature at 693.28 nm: [O II] 3727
